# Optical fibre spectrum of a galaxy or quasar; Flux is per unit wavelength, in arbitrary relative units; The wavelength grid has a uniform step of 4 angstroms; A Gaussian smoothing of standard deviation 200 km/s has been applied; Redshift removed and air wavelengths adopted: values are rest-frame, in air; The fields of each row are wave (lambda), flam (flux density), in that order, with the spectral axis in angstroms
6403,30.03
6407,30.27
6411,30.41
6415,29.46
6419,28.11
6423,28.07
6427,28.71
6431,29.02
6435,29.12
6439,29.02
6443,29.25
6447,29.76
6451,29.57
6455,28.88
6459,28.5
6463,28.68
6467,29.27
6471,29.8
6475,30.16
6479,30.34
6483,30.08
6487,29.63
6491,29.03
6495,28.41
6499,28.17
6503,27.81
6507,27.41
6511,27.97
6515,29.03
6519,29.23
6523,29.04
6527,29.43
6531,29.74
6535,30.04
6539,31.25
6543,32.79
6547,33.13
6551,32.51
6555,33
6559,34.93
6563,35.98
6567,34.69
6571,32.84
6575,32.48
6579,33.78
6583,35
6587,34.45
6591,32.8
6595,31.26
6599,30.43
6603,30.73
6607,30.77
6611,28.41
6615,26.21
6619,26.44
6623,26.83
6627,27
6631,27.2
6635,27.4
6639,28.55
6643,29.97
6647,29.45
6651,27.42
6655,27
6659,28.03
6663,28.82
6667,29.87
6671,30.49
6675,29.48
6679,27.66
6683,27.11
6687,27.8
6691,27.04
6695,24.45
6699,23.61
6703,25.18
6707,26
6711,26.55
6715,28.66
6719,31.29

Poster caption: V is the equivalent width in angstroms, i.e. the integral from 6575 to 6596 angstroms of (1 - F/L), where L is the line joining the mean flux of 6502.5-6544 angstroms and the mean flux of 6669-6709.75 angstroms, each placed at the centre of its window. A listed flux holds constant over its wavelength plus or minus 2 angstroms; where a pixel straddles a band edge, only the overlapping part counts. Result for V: -3.70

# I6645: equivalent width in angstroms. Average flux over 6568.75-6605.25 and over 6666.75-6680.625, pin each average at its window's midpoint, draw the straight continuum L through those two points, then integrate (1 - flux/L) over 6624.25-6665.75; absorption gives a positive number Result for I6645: 3.2 angstroms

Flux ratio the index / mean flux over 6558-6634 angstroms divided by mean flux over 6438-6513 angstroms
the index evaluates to 1.07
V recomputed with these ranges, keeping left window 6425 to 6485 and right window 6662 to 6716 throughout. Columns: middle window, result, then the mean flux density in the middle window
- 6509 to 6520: 0.05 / 28.7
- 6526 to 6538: -0.51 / 29.9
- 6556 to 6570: -3.20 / 34.9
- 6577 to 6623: -4.39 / 30.8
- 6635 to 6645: -0.42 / 28.9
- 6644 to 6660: -0.28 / 28.1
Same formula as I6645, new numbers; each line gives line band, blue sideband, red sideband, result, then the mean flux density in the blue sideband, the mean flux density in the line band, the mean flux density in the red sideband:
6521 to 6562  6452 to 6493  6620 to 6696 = -4.0 angstroms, 29.4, 31.7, 28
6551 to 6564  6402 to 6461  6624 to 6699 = -2.6 angstroms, 29.2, 34.2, 27.9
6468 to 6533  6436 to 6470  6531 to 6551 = 3.0 angstroms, 29.1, 29.1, 31.7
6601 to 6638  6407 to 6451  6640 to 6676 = 1.4 angstroms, 29.2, 27.9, 28.9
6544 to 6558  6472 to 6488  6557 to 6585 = 0.1 angstroms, 30.1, 33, 34.2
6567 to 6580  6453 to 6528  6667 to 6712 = -2.3 angstroms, 29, 33.2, 27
